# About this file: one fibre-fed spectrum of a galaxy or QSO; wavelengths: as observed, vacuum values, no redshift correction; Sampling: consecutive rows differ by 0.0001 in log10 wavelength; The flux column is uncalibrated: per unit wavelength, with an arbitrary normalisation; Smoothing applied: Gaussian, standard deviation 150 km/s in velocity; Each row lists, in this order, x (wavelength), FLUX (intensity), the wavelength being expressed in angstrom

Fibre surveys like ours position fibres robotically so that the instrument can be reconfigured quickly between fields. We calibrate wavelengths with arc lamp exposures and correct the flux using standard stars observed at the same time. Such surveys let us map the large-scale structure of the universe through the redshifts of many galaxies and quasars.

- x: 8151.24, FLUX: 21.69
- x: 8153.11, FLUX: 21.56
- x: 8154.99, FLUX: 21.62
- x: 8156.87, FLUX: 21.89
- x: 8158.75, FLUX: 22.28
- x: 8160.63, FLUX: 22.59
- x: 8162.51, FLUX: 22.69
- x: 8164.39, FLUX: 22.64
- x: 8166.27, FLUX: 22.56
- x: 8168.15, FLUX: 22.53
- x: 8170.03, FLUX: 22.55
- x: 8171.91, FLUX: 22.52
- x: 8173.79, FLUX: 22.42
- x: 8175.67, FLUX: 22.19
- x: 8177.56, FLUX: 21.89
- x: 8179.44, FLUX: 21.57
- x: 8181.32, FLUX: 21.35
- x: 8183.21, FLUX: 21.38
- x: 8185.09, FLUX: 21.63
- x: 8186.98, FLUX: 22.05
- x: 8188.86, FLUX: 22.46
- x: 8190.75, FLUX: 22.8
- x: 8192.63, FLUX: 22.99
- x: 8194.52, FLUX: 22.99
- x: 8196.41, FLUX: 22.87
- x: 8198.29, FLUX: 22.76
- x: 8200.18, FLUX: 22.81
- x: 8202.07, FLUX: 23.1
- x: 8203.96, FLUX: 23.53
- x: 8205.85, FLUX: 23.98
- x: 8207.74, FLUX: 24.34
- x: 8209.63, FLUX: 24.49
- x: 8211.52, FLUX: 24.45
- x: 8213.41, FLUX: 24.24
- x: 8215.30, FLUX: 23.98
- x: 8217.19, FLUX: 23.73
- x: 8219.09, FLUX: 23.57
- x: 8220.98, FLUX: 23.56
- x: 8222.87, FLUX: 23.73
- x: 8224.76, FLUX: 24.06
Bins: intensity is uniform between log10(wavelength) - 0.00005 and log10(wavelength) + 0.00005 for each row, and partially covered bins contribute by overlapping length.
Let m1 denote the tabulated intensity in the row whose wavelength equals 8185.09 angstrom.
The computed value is 21.63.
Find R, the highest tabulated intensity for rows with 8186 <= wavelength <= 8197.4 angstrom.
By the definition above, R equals 22.99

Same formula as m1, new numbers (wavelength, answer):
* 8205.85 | 23.98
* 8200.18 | 22.81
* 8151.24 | 21.69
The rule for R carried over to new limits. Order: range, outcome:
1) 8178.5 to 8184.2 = 21.57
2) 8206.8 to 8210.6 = 24.49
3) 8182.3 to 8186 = 21.63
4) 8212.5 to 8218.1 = 24.24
